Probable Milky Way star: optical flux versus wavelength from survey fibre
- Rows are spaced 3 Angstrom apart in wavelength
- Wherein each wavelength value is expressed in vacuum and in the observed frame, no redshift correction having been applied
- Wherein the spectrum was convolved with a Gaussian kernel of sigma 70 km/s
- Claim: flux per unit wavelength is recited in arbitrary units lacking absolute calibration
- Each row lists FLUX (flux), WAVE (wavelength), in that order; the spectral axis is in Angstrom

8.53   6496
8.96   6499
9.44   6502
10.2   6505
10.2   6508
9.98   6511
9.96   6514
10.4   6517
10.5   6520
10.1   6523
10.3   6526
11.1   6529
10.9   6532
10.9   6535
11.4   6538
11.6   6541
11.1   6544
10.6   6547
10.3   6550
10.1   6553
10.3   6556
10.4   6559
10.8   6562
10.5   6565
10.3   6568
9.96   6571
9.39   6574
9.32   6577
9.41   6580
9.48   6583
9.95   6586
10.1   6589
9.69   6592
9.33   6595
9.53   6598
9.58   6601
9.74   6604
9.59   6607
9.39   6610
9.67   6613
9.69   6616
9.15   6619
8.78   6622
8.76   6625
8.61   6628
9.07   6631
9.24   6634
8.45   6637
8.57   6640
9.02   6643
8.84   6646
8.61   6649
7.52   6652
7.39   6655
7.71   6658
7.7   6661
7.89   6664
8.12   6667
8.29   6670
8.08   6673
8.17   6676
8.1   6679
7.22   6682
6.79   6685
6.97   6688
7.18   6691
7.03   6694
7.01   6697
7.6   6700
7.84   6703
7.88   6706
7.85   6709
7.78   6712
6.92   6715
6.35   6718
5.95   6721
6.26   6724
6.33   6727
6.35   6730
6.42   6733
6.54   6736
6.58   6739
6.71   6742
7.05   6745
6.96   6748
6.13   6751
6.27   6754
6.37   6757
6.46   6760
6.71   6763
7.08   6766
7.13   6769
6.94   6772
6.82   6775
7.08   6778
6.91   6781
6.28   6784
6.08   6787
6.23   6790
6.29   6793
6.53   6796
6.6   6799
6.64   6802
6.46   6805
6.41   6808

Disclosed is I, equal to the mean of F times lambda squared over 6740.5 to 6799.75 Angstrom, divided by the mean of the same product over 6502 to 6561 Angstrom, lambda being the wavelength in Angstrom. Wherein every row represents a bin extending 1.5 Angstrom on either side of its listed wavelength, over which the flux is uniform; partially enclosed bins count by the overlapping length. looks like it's 0.7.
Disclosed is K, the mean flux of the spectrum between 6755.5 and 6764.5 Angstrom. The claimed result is 6.51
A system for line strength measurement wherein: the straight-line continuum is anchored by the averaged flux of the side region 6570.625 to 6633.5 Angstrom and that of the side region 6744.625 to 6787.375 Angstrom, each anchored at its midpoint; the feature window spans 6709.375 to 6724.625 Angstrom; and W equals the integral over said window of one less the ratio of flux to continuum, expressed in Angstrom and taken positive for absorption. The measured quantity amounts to 1.53 Angstrom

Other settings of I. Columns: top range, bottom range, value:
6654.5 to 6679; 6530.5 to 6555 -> 0.76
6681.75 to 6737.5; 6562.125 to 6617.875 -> 0.74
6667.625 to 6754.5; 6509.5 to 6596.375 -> 0.72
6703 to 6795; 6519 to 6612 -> 0.70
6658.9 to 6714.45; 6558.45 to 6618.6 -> 0.80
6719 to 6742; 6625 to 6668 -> 0.78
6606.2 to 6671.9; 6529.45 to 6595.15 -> 0.86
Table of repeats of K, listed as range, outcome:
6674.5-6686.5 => 7.57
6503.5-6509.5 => 10.2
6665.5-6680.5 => 8.15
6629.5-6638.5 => 8.92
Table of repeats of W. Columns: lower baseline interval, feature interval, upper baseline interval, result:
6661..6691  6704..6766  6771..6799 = 3.32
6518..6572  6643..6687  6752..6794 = 3.11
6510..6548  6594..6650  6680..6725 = -2.30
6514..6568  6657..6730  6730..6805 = 5.32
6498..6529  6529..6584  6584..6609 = -2.96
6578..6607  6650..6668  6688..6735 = 0.91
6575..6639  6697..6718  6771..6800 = 0.75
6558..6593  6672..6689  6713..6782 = 0.79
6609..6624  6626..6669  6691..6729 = 1.15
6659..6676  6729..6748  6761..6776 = 1.58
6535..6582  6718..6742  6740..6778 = 2.92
